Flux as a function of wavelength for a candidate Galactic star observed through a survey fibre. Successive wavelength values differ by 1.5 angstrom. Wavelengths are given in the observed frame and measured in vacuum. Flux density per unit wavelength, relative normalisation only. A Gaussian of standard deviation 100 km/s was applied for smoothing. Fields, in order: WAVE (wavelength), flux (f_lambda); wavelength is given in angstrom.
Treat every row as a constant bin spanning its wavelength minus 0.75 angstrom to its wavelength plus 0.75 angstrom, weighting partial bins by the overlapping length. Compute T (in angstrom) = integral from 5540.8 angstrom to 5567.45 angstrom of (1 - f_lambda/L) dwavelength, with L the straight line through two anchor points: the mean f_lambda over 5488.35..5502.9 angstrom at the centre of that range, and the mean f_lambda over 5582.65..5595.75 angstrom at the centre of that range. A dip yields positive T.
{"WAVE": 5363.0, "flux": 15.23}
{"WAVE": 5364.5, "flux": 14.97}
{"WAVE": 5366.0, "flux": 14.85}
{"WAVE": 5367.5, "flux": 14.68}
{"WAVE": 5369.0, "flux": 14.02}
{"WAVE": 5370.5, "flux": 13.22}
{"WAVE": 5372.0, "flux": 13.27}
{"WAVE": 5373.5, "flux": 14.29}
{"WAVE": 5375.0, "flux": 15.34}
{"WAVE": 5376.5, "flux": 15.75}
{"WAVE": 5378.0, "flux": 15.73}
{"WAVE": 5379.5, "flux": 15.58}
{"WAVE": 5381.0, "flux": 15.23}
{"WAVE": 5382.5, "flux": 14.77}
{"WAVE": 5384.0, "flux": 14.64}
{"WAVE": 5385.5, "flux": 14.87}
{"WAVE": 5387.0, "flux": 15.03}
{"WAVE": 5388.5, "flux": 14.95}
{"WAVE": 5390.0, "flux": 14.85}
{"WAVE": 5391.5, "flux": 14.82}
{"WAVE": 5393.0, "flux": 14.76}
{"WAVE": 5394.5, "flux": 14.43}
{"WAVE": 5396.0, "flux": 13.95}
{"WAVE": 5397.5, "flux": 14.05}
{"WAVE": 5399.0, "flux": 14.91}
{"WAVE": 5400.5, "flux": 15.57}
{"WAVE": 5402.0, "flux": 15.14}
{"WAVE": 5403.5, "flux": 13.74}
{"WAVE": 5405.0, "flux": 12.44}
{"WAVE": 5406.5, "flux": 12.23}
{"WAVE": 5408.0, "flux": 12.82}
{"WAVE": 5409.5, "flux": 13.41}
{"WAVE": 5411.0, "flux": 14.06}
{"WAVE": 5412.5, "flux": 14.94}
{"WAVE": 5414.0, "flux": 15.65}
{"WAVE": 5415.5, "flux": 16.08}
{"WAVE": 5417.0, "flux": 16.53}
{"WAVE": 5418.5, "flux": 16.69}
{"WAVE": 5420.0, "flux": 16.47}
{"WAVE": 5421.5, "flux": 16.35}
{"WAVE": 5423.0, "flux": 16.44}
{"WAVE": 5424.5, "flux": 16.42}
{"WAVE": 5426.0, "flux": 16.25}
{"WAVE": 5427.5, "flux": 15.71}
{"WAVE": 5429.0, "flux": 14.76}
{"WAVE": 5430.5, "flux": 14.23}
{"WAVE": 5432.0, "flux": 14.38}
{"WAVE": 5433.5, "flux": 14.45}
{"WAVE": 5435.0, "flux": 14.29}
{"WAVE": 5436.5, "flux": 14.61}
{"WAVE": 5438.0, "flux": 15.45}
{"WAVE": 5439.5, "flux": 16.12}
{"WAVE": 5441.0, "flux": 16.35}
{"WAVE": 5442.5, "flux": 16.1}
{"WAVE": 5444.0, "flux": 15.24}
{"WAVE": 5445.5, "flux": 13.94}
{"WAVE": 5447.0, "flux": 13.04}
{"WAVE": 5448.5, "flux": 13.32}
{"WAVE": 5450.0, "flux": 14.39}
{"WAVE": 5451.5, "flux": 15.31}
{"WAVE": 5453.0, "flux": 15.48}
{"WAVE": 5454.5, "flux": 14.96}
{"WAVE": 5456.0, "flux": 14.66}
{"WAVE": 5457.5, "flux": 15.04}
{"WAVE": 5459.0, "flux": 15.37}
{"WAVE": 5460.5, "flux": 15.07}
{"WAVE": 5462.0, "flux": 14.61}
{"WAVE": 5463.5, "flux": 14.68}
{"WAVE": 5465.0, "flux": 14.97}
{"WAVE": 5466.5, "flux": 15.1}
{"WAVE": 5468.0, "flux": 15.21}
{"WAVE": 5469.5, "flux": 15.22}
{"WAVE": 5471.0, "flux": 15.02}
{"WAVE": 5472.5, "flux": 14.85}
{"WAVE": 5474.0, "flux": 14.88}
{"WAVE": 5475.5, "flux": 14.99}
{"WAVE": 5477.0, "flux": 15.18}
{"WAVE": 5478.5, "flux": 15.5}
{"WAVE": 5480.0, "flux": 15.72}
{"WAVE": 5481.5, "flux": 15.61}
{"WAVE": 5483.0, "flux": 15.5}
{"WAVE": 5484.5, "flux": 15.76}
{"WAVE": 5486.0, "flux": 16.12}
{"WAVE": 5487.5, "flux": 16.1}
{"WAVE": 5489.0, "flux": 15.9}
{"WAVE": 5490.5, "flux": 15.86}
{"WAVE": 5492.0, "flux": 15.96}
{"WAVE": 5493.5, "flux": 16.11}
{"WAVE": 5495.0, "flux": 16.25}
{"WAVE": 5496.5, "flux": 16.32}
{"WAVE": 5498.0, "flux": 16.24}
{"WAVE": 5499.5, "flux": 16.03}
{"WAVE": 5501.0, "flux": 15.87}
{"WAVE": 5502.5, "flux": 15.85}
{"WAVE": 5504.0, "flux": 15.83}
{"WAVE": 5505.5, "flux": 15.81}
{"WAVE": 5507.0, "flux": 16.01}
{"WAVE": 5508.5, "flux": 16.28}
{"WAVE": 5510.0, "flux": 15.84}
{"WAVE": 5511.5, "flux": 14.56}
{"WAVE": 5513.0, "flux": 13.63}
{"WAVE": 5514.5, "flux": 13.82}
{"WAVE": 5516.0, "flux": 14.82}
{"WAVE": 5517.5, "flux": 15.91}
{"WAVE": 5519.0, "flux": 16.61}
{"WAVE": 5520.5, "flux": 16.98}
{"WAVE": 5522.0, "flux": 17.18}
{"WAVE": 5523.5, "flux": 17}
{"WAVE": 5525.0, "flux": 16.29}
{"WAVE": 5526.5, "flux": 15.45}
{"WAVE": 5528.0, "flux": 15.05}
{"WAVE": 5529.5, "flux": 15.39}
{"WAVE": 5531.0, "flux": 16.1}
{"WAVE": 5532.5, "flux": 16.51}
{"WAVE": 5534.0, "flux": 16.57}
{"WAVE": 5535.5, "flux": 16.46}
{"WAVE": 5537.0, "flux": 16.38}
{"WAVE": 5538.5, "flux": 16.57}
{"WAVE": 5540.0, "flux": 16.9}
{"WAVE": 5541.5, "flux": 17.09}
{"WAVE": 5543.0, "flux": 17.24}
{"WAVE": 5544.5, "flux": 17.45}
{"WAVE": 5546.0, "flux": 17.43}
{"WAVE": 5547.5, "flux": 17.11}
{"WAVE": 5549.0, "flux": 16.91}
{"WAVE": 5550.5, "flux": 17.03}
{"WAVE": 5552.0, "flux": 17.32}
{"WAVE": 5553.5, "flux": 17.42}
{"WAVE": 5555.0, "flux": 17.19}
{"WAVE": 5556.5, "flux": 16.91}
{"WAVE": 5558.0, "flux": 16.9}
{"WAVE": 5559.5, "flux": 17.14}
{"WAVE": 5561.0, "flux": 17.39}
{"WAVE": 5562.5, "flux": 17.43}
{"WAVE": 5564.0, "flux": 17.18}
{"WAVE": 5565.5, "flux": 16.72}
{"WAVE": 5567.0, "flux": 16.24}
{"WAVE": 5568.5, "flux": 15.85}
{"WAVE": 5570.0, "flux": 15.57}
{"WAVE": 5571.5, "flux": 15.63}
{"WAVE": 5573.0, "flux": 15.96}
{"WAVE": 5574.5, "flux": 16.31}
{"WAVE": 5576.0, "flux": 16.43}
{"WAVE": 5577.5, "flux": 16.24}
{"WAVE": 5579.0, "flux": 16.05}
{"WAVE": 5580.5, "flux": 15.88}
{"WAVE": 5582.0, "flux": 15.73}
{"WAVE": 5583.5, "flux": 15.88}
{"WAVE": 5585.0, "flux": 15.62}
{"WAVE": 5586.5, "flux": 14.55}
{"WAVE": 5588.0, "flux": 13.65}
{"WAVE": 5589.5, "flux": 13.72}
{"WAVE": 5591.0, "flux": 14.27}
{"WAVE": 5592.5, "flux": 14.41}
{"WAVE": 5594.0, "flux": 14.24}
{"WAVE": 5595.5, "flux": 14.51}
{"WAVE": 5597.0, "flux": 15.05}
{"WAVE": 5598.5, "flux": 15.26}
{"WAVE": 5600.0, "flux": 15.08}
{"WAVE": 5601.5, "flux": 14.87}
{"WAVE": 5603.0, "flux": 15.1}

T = -3.6 angstrom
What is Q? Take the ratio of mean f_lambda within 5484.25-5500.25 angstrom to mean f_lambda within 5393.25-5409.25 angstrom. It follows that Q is 1.2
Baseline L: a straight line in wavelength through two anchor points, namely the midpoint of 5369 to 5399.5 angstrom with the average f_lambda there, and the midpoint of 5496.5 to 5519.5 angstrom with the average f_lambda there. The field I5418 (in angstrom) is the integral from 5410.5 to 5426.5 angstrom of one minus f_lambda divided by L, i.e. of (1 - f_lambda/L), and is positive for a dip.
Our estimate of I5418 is -1.15 angstrom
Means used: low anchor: 14.7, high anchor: 15.6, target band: 16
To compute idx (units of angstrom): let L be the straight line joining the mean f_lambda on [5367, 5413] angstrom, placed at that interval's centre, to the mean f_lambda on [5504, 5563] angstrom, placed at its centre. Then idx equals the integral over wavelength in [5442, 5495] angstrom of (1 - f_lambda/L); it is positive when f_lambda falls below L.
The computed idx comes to 1.15 angstrom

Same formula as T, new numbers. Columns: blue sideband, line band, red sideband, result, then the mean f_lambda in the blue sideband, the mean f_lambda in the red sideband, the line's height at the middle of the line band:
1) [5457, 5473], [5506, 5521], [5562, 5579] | 0.2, 15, 16.3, 15.6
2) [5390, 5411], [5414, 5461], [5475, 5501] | -1.5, 14.1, 15.8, 14.8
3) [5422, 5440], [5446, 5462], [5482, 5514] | 0.8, 15.3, 15.8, 15.4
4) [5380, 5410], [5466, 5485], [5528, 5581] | 0.3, 14.3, 16.6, 15.5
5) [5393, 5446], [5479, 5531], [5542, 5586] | 0.4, 15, 16.6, 15.9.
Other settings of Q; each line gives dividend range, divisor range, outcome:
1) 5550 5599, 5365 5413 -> 1.10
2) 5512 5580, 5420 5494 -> 1.08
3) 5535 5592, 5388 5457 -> 1.10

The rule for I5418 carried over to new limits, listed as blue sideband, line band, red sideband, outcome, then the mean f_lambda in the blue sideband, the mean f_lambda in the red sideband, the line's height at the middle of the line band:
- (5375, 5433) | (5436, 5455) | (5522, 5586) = 0.5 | 15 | 16.5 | 15.4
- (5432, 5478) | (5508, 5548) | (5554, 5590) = -1.3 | 14.9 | 16.1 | 15.7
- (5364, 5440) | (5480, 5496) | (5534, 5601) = -0.4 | 14.9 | 16.1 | 15.5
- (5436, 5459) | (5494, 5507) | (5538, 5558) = 0.1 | 15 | 17.1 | 16.1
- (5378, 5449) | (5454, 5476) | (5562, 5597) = 0.2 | 14.9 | 15.5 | 15.1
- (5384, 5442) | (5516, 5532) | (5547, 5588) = -0.1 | 15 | 16.4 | 16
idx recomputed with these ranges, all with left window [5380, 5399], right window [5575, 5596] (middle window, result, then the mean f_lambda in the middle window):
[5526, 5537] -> -0.7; 16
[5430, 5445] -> -0.3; 15.1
